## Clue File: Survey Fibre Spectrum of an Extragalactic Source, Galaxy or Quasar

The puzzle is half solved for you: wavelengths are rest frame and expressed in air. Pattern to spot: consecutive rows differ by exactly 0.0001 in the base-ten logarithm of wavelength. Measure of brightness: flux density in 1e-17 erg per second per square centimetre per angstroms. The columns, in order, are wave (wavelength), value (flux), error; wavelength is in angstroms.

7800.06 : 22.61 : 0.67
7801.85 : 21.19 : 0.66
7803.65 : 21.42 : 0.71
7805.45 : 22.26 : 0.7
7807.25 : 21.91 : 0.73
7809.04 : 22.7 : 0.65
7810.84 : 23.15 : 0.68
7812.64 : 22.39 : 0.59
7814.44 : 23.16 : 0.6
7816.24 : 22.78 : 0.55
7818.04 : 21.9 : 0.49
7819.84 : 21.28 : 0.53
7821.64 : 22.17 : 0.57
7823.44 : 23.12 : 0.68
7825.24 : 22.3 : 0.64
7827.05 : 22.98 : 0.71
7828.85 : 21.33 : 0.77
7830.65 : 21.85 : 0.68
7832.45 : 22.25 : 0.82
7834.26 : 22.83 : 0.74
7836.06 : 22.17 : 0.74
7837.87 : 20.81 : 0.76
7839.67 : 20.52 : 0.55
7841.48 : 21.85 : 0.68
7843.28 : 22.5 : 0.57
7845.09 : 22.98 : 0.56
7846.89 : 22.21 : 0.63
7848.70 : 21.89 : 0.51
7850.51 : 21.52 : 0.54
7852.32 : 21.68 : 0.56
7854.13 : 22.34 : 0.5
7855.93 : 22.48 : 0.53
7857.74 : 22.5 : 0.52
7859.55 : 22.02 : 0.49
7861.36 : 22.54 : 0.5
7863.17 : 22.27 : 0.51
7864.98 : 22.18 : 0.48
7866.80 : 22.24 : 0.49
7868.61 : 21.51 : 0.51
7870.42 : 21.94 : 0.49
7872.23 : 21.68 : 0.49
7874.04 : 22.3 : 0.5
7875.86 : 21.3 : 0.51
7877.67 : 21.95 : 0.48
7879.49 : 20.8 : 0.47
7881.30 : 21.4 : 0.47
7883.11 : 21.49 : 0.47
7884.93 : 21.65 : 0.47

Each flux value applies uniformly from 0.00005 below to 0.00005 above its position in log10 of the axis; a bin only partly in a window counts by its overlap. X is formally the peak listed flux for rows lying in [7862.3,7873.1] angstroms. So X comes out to 22.27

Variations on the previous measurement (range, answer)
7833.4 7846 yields 22.98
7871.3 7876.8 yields 22.3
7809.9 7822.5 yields 23.16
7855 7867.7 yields 22.54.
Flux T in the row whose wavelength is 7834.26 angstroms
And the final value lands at 22.83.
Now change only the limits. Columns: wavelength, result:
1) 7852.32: 21.68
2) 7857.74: 22.5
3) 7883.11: 21.49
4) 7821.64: 22.17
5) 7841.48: 21.85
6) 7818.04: 21.9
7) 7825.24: 22.3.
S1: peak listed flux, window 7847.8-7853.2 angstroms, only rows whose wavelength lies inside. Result 21.89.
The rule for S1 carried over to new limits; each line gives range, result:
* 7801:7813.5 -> 23.15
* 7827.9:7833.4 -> 22.25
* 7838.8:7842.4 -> 21.85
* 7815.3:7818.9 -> 22.78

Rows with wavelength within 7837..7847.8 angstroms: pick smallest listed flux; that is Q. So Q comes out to 20.52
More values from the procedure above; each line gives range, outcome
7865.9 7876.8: 21.3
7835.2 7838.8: 20.81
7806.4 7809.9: 21.91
